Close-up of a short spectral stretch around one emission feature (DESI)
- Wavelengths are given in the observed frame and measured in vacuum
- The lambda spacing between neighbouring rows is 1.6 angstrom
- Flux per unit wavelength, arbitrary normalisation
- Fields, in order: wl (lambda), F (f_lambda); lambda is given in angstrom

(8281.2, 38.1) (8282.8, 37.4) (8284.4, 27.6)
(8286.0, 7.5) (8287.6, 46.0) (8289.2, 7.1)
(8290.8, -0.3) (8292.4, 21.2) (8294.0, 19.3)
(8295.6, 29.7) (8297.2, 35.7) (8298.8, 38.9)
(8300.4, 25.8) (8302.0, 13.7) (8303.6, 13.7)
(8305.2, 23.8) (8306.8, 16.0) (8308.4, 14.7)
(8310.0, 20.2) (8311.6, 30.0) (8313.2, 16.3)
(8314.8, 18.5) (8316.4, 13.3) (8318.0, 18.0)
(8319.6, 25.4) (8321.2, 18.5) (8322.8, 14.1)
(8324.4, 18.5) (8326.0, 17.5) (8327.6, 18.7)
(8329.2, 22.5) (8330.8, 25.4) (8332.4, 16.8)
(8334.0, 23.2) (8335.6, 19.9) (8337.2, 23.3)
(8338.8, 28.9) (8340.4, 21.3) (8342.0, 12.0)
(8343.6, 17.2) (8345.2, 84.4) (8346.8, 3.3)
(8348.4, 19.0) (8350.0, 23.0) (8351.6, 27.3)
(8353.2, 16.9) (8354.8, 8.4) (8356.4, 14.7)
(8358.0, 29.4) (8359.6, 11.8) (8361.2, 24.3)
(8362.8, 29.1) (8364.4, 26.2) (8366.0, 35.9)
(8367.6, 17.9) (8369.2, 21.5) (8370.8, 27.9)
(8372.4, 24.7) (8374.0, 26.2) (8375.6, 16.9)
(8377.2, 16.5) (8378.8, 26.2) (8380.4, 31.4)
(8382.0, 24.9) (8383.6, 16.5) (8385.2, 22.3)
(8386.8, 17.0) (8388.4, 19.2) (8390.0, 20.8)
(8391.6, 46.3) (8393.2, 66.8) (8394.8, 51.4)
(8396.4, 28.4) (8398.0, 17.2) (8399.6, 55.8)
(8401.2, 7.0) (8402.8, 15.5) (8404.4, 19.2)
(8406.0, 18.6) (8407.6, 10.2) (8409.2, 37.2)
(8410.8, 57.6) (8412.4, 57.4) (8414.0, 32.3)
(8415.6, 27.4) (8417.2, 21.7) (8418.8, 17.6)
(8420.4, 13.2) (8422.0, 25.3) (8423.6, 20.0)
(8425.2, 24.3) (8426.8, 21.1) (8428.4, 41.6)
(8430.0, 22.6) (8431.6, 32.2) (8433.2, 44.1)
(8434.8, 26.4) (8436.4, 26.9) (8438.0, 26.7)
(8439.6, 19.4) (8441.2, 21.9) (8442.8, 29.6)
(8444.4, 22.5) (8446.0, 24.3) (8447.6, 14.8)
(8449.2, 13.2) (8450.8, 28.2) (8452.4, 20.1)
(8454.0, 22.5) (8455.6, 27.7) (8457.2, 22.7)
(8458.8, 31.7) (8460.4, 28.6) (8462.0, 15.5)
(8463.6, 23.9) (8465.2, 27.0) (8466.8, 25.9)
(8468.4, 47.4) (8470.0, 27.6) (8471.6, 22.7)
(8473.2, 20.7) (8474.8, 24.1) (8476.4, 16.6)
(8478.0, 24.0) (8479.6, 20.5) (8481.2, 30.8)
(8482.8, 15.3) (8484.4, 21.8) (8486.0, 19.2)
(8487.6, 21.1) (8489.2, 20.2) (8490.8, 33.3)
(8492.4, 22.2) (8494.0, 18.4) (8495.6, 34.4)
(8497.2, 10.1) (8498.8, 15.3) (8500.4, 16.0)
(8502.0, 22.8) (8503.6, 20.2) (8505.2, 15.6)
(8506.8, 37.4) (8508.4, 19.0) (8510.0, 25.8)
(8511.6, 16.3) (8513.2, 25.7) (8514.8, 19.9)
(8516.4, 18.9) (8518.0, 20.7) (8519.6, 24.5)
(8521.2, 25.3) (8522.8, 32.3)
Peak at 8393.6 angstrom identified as [S II]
